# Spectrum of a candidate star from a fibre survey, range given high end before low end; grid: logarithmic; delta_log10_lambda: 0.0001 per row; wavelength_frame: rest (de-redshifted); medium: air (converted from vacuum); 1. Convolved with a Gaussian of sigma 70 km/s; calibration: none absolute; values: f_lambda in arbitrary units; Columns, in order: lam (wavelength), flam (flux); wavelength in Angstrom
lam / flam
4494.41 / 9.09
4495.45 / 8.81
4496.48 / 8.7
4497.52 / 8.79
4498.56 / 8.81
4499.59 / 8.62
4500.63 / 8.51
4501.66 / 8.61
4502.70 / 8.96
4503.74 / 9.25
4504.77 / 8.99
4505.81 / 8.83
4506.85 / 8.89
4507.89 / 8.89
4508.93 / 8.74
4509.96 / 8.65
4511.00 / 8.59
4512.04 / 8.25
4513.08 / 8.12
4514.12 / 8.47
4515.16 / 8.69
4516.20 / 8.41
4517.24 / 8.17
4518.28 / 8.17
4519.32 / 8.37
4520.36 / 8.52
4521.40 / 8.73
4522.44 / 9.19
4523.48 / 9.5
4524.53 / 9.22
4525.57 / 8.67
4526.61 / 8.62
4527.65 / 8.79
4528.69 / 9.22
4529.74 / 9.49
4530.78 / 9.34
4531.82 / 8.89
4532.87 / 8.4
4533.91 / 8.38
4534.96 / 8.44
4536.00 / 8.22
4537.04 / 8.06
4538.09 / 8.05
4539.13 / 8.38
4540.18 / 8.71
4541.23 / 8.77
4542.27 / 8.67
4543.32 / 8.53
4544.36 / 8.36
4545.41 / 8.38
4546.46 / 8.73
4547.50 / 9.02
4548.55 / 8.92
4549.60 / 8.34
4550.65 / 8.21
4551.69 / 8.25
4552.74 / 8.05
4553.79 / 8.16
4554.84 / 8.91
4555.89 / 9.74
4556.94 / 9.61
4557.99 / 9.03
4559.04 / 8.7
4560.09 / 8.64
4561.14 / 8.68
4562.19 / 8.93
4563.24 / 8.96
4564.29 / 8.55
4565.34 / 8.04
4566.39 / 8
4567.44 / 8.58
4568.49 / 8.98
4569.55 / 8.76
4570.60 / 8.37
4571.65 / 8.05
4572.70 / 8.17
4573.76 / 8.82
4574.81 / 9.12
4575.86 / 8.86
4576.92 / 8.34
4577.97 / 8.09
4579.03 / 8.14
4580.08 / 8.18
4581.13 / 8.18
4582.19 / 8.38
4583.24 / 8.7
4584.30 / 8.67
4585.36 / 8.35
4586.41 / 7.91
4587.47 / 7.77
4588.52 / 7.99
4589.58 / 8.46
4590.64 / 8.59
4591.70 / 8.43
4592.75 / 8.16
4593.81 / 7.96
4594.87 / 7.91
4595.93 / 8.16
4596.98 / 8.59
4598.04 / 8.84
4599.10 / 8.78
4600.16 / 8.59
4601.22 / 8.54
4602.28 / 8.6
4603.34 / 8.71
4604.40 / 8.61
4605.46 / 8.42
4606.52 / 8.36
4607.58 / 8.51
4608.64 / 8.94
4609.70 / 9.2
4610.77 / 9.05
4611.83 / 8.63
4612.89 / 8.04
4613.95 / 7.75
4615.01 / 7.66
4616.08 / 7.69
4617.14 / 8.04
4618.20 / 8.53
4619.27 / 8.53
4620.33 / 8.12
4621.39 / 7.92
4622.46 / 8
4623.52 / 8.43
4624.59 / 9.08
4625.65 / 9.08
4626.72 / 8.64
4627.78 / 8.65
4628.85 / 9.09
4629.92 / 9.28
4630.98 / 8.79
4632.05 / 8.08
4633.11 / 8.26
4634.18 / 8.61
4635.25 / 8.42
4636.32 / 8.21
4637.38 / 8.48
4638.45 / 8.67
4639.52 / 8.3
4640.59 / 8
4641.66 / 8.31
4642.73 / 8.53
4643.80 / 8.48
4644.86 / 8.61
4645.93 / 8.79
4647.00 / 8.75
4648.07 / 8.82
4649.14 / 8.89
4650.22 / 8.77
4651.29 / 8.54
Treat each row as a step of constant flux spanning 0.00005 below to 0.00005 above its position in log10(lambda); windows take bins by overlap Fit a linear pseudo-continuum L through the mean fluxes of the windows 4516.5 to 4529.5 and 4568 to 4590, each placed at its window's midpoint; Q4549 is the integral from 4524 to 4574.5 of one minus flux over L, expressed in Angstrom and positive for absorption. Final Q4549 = -0.3 Angstrom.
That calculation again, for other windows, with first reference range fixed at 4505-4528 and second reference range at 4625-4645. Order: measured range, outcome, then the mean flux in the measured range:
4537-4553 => 0.3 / 8.48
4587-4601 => 0.4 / 8.33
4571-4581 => 0.2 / 8.41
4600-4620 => 0.3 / 8.44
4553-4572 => -0.2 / 8.7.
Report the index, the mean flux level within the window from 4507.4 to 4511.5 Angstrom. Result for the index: 8.73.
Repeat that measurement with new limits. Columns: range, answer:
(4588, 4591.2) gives 8.32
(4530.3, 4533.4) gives 8.87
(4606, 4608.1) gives 8.44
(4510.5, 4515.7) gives 8.42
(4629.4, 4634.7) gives 8.61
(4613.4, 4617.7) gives 7.8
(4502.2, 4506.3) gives 9.01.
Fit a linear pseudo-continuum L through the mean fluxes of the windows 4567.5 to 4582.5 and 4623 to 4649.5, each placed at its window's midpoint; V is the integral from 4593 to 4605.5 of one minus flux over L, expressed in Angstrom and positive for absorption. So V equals 0.07 Angstrom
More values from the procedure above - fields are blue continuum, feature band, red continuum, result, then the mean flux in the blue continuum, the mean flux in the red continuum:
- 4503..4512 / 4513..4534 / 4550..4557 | 0.0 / 8.82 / 8.64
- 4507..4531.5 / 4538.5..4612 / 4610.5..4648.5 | 0.5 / 8.74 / 8.45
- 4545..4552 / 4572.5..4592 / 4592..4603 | 0.2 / 8.57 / 8.42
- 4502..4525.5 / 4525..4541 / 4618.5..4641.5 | 0.0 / 8.71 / 8.5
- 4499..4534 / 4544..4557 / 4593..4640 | 0.0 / 8.75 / 8.47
